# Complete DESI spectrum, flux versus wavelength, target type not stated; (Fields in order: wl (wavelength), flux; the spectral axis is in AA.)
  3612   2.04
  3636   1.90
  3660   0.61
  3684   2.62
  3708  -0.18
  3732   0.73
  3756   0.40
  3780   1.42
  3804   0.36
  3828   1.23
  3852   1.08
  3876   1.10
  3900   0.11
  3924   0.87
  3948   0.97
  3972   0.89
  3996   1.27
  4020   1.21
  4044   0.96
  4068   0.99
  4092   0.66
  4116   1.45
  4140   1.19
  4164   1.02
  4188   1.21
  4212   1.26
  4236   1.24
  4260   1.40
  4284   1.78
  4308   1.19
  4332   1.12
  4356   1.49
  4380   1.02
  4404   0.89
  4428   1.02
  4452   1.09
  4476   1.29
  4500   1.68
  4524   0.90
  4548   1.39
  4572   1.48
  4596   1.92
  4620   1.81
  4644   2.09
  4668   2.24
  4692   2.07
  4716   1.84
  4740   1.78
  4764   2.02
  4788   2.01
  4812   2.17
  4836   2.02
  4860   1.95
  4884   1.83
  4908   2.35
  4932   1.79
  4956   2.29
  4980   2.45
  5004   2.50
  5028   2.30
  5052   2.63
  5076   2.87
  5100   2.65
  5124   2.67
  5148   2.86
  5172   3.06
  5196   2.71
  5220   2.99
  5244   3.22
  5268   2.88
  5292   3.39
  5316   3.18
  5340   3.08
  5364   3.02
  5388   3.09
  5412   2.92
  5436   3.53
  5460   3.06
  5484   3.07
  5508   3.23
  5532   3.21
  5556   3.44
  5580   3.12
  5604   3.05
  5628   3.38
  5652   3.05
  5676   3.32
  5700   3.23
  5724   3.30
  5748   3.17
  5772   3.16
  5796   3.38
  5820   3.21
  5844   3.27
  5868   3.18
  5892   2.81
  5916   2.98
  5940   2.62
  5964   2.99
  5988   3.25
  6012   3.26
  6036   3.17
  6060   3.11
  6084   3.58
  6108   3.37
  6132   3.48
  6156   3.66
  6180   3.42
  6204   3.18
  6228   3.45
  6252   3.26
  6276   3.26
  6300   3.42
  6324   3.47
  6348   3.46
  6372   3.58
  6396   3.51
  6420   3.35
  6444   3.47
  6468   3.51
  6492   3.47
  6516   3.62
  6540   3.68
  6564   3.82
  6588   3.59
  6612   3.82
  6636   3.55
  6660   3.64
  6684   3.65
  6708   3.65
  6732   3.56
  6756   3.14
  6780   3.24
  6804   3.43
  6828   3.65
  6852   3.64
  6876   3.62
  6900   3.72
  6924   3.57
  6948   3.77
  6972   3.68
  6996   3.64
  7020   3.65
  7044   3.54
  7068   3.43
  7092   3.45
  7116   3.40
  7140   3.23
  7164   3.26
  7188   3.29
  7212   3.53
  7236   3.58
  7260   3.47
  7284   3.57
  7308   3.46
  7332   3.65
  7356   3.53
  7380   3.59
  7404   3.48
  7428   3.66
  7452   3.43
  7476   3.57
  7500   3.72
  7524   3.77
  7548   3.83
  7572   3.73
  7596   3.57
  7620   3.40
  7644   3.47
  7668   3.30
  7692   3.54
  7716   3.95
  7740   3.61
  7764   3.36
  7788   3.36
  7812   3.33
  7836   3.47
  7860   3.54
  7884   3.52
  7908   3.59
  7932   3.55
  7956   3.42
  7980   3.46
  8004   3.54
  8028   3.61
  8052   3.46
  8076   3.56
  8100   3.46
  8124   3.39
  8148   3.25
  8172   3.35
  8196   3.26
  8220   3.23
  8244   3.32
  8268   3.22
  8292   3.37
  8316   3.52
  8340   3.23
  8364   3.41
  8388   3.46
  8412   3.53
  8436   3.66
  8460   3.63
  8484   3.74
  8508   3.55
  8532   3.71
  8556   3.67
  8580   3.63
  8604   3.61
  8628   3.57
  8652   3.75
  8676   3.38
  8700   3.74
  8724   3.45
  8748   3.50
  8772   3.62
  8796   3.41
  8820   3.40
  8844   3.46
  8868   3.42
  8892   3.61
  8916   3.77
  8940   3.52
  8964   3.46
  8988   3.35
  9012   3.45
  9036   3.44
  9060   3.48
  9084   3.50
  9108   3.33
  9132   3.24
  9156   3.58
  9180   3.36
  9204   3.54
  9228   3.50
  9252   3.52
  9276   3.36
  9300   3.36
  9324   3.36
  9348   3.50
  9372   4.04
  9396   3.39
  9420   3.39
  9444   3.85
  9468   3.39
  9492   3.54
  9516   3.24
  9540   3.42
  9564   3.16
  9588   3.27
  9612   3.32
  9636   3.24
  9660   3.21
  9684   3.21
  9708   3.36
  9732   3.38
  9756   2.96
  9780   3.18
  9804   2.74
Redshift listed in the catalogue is 0.15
